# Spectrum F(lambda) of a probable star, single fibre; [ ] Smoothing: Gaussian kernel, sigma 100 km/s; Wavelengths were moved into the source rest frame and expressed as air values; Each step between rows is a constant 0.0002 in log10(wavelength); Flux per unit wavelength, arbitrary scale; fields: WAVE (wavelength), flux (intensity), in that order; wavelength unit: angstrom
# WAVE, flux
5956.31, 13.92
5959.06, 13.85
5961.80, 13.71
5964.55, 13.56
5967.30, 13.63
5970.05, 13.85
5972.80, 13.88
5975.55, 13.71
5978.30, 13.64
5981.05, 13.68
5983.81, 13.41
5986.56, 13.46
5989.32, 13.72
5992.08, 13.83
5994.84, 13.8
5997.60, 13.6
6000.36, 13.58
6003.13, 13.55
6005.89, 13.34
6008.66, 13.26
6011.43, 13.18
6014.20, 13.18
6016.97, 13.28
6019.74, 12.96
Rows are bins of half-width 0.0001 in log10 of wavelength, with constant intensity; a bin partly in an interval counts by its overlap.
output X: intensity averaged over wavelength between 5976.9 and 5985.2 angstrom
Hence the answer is 13.6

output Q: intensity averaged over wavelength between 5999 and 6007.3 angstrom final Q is 13.5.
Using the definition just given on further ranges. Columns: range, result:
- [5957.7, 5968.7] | 13.7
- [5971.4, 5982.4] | 13.7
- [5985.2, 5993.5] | 13.7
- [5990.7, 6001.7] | 13.7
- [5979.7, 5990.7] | 13.6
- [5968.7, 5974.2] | 13.9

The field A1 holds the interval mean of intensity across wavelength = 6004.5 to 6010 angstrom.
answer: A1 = 13.3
